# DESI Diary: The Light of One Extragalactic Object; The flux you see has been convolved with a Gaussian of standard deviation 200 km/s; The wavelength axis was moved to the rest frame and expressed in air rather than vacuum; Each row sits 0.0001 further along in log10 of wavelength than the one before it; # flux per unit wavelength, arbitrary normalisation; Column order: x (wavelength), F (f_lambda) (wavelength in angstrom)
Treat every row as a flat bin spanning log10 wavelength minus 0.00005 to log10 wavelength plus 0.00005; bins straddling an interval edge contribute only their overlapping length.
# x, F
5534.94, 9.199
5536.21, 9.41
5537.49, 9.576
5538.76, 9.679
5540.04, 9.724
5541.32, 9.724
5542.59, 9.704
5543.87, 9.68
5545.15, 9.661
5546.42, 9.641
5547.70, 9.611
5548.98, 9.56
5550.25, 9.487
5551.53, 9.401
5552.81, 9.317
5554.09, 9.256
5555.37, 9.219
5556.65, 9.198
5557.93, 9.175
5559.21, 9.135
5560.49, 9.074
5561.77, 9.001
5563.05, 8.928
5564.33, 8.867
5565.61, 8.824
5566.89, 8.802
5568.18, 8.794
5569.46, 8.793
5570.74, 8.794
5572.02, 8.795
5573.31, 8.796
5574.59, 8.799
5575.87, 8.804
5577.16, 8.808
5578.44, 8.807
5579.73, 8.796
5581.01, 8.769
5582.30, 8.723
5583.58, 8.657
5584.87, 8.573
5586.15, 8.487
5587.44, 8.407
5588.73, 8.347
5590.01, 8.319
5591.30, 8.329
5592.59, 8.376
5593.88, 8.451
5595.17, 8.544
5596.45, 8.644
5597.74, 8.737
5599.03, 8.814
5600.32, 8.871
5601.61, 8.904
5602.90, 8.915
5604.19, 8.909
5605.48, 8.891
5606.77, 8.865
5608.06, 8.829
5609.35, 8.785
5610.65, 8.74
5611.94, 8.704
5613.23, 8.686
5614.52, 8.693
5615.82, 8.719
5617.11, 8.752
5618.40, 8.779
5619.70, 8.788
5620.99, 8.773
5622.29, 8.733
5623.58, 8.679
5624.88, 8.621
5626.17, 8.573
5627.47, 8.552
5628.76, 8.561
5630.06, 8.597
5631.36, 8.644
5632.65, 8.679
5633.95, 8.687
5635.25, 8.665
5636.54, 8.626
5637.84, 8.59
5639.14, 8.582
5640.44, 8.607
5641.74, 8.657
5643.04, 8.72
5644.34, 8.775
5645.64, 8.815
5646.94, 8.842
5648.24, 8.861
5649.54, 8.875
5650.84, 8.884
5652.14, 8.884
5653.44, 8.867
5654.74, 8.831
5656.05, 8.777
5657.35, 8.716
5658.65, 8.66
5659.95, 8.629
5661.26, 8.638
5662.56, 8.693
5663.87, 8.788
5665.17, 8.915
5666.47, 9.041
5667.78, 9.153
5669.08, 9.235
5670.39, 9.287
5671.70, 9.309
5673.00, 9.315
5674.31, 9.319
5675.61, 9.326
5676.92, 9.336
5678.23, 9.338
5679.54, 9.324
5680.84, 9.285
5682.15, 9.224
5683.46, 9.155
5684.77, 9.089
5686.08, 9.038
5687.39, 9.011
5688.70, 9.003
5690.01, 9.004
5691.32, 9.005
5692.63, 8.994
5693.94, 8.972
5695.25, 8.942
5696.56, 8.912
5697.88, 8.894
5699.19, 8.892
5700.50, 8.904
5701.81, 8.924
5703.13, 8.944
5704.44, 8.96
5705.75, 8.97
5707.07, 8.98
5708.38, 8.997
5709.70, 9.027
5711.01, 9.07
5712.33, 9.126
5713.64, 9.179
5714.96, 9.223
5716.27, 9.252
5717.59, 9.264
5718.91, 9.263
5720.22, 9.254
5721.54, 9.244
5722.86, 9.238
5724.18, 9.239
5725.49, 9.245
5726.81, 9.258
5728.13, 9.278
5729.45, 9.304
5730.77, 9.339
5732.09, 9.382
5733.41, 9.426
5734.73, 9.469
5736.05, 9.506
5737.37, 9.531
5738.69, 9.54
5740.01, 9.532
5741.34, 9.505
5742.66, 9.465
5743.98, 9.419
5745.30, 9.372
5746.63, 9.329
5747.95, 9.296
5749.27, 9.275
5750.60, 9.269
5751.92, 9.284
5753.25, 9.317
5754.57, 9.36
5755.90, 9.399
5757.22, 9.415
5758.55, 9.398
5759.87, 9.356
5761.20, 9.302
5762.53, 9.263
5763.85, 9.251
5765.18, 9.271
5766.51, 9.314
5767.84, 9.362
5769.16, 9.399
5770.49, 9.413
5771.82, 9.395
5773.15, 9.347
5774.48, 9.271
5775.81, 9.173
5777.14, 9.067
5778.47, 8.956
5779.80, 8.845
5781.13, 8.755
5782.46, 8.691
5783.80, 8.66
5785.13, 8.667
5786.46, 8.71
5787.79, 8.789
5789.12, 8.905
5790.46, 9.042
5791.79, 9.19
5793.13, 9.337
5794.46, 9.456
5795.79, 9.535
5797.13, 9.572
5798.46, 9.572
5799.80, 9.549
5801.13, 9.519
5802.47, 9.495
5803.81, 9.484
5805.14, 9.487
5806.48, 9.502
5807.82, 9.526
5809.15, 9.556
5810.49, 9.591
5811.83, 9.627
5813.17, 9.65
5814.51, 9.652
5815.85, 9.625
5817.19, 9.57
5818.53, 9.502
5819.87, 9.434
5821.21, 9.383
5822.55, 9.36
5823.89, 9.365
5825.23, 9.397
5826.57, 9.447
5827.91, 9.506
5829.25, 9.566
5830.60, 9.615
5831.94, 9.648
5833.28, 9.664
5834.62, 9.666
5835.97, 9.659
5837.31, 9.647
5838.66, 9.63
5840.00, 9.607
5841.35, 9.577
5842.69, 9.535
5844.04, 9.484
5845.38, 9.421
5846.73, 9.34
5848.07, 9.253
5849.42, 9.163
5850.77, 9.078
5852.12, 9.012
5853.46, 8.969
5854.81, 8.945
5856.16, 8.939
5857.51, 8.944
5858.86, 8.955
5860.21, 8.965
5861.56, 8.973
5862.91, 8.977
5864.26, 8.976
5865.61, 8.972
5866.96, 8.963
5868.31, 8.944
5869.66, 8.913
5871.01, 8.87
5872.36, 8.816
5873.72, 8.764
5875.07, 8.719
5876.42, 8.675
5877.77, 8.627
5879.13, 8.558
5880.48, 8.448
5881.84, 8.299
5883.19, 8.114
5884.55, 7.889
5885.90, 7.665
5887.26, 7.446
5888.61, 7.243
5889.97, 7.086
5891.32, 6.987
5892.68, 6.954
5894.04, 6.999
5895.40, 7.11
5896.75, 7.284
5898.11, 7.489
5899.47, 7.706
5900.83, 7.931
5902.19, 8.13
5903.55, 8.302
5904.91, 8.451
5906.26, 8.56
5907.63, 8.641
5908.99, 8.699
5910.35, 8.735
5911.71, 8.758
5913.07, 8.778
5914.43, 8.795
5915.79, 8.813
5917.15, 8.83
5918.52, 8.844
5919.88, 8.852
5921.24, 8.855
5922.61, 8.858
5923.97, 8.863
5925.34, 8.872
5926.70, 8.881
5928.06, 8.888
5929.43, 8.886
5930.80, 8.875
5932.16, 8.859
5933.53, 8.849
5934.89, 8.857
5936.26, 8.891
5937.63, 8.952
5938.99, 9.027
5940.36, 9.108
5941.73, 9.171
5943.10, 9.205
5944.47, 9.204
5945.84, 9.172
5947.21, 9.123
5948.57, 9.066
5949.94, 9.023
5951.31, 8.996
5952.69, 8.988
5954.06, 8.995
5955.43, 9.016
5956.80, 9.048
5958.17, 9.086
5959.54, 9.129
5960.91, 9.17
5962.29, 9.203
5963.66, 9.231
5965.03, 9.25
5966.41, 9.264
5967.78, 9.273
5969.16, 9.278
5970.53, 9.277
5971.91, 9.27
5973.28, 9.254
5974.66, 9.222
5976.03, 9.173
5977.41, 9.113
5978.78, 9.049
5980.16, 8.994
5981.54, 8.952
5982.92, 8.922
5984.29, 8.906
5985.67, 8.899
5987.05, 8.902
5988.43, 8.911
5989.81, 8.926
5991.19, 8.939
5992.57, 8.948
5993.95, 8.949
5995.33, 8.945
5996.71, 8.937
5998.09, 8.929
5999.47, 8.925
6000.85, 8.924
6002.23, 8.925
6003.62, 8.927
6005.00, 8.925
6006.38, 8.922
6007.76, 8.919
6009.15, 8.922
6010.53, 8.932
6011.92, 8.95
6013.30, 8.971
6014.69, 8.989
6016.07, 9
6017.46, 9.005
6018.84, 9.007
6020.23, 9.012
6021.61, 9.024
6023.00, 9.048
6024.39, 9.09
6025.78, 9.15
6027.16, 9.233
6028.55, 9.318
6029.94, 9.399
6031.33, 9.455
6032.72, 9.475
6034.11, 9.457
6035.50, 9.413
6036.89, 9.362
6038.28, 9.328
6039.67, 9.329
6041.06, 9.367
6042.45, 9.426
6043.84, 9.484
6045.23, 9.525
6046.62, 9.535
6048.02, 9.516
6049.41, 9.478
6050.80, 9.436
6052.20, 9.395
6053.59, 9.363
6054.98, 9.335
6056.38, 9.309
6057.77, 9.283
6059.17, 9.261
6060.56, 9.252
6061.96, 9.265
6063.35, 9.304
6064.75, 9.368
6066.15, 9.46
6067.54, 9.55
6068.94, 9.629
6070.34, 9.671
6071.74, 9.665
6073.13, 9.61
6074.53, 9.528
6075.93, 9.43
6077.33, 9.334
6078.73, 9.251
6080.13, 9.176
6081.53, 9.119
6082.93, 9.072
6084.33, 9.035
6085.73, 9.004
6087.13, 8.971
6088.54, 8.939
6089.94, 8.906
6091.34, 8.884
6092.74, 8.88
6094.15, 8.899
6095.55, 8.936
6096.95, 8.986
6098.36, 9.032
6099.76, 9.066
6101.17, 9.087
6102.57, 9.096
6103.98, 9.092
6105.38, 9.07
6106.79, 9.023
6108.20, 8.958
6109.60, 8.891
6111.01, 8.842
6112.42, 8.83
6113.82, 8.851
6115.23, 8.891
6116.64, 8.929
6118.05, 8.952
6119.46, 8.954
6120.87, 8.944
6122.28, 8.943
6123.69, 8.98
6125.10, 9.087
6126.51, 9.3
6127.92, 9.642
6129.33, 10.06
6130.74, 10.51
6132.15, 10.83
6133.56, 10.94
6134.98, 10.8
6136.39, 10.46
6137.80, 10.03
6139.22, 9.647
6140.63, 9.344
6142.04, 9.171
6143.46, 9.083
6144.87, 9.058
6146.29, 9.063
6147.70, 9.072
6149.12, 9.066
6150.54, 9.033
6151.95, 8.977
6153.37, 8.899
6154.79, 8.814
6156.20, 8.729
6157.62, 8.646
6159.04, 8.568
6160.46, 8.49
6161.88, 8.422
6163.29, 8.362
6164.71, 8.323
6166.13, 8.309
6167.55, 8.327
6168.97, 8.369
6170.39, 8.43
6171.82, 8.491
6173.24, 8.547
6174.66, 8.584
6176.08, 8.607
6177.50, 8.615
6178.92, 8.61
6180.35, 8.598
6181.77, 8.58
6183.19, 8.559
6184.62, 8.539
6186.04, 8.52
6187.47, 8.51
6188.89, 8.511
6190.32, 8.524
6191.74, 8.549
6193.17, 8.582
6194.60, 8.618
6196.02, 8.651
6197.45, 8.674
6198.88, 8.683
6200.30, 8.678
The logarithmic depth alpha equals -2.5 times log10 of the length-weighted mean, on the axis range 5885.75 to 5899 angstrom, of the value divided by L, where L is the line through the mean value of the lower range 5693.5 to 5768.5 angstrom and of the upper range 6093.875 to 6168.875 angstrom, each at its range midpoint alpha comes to 0.26 mag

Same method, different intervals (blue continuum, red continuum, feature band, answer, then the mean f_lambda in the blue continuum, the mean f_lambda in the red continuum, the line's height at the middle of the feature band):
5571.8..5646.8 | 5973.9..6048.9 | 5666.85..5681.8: -0.064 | 8.68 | 9.11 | 8.75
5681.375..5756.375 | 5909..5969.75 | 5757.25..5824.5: -0.020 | 9.2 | 8.99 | 9.13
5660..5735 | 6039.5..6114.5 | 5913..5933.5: 0.040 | 9.12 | 9.22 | 9.18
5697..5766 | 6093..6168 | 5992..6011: 0.029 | 9.25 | 9.14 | 9.18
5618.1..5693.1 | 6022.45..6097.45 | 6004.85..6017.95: 0.035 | 8.89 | 9.3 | 9.25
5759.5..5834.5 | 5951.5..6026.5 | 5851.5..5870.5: 0.033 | 9.33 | 9.03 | 9.23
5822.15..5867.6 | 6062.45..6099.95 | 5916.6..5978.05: 0.025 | 9.3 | 9.21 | 9.26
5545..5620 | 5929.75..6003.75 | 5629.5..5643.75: 0.031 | 8.86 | 9.04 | 8.89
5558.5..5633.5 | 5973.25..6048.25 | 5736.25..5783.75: -0.049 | 8.72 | 9.11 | 8.88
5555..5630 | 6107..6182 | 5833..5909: 0.037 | 8.75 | 9.05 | 8.9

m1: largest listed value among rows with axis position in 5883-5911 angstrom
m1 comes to 8.735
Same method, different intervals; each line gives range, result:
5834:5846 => 9.666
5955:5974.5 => 9.278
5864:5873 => 8.976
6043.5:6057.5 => 9.535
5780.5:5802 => 9.572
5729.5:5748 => 9.54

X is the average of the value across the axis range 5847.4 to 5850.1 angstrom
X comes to 9.2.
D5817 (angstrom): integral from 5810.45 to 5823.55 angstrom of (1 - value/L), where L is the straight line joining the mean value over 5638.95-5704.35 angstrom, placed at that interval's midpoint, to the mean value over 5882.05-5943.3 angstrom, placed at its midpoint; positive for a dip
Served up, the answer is -1.4 angstrom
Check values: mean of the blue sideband 8.97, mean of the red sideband 8.37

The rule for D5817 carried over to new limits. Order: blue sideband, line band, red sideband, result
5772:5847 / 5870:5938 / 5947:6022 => 6.1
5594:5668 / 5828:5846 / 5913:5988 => -1.3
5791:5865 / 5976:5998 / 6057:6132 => 0.8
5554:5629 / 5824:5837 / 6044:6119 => -0.9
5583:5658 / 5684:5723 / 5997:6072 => -1.1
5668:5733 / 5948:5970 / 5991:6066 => 0.1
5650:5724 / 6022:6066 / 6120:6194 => -1.7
